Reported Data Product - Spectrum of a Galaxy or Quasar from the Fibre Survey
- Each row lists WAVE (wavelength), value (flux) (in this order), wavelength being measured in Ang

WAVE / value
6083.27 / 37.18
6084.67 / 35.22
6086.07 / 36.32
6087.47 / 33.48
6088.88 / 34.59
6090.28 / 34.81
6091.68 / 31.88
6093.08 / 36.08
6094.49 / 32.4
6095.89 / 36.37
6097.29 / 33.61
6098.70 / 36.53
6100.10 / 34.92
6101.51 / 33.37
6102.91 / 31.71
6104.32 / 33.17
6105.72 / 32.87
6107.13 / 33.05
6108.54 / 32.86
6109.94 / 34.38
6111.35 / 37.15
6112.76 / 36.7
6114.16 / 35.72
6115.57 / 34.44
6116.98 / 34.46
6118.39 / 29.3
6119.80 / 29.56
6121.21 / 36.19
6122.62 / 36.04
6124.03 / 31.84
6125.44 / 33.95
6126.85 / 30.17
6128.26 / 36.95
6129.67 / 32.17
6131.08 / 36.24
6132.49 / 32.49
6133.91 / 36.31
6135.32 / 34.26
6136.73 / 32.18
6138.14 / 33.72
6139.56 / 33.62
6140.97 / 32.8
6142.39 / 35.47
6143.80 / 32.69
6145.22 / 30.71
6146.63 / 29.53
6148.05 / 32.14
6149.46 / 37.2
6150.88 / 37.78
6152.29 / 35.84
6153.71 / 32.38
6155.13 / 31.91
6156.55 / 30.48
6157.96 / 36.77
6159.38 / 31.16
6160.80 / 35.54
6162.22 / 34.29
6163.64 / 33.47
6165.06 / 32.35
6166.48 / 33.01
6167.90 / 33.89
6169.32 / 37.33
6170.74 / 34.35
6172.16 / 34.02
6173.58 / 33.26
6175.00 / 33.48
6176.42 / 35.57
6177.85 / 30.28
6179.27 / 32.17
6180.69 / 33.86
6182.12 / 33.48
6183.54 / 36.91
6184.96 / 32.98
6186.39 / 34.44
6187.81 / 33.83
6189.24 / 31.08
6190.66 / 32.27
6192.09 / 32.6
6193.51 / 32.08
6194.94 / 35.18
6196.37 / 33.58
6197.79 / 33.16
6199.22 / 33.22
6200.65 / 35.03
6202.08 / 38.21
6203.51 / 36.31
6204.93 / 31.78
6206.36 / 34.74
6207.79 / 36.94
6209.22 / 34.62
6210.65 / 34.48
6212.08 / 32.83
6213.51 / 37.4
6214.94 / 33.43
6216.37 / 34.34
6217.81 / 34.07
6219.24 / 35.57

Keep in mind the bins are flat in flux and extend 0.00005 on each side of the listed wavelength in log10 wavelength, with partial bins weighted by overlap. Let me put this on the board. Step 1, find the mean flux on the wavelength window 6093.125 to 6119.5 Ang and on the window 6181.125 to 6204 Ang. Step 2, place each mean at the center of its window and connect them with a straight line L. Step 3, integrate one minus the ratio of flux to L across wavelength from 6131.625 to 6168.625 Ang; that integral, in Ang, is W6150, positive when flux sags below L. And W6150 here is 0.5 Ang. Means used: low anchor 34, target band 33.5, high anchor 34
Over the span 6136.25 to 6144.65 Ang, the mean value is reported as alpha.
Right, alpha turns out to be 33.4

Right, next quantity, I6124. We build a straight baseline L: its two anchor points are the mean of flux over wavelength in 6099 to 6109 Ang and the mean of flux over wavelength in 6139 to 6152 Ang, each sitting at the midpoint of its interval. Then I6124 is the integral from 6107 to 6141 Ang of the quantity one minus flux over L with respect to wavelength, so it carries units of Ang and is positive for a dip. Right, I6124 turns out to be -0.5 Ang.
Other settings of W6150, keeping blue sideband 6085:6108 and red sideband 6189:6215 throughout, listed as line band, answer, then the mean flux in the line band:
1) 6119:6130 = 0.2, 33.4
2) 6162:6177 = 0.0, 34.1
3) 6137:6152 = 0.2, 33.6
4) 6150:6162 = 0.0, 34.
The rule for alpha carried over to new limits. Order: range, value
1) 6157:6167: 33.7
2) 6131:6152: 33.8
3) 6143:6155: 33.5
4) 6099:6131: 33.8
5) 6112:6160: 33.6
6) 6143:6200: 33.5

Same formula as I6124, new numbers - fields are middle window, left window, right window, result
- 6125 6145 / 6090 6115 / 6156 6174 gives 0.22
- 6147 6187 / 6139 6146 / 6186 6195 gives -1.16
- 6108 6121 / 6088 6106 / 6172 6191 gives -0.01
